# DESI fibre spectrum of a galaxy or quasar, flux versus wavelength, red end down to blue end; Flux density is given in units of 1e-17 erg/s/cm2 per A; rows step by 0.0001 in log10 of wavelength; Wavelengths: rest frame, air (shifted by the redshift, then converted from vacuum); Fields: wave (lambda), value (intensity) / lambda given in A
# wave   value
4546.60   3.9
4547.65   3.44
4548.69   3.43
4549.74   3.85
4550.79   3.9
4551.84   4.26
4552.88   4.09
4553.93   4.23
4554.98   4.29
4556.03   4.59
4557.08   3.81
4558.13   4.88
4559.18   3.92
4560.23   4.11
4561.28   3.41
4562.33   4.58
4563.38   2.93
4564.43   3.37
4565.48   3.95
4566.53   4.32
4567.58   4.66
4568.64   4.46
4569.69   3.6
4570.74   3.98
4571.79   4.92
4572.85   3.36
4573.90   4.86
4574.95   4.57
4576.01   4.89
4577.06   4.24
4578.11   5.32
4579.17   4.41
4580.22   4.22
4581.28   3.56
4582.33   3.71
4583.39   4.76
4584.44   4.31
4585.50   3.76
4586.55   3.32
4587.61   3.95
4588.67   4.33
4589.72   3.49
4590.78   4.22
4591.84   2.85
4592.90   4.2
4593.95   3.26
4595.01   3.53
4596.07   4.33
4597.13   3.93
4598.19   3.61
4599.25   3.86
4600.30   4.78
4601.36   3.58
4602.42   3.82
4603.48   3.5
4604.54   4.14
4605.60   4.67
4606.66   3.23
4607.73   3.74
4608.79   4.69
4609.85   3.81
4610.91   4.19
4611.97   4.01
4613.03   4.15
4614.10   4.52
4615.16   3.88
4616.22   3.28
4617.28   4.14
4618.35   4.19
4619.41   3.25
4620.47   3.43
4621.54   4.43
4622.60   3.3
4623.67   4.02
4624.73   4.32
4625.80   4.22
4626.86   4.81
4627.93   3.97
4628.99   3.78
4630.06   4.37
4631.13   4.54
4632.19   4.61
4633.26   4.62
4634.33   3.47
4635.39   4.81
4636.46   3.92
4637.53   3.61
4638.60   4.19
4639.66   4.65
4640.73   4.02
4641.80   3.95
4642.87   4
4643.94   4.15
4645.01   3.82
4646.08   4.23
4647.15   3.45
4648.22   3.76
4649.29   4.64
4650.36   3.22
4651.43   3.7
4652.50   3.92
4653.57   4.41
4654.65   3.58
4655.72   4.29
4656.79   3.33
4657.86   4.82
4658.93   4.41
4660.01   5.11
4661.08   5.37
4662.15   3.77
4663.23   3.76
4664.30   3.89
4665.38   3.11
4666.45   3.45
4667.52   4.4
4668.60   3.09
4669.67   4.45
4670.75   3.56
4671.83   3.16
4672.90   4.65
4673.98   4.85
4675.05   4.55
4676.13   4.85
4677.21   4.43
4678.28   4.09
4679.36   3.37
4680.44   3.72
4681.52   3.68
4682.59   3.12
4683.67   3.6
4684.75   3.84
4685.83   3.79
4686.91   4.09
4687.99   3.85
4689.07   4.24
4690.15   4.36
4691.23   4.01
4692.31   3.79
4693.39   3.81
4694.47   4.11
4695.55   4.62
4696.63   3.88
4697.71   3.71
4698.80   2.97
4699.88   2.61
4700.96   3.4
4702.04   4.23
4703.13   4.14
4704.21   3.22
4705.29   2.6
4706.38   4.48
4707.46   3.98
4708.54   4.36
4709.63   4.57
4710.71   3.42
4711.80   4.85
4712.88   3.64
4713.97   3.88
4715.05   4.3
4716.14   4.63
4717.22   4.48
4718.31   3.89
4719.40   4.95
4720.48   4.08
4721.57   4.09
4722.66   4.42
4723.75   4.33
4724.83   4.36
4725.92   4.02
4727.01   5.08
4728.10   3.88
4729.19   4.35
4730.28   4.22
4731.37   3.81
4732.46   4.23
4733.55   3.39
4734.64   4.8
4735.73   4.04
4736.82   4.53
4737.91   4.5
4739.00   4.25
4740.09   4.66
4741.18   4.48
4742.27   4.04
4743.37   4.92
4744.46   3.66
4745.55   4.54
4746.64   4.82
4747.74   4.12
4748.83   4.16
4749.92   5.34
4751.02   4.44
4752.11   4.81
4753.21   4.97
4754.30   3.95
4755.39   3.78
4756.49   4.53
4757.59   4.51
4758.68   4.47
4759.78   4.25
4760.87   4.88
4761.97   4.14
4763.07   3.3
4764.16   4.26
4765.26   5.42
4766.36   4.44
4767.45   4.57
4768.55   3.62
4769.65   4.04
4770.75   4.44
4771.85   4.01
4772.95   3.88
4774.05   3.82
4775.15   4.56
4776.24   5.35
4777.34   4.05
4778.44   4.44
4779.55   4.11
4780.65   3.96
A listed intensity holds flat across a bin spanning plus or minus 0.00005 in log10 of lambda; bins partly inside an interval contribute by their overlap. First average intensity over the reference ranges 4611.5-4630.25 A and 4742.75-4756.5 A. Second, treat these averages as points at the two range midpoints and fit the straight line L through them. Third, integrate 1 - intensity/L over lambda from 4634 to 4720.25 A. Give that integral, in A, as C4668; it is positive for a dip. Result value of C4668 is 4.2 A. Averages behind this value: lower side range 4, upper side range 4.46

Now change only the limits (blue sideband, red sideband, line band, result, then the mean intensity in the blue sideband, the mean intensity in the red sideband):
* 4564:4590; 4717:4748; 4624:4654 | 0.9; 4.18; 4.31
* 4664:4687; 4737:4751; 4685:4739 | 1.7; 3.89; 4.46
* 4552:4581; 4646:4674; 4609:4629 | 0.4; 4.22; 3.99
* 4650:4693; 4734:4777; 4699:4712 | 1.2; 3.99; 4.39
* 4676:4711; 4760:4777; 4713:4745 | -1.7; 3.84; 4.31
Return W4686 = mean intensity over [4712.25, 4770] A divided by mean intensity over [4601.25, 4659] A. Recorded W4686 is 1.1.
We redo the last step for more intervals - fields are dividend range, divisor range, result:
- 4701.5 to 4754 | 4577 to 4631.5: 1.07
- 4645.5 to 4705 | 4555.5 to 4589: 0.95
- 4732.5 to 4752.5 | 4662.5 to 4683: 1.13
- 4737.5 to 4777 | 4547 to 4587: 1.07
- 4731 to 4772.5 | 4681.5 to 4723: 1.10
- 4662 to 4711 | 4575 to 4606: 0.96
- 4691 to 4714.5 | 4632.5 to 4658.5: 0.95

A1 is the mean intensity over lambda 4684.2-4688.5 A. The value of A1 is 3.89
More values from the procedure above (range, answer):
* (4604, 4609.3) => 4.09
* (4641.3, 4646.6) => 4.03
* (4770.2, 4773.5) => 4.11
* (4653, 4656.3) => 4.08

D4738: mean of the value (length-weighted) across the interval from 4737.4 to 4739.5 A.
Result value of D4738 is 4.38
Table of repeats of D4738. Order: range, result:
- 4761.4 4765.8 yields 4.28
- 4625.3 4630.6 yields 4.23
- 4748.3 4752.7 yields 4.69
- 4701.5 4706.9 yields 3.73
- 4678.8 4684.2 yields 3.5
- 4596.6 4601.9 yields 3.96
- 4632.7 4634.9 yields 4.07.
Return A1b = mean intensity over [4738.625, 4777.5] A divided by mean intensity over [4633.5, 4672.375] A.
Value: 1.10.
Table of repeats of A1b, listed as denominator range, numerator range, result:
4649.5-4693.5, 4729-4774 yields 1.08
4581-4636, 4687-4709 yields 0.96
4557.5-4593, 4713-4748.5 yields 1.05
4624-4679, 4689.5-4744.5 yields 1.00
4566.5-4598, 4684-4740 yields 0.99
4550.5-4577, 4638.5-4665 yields 0.98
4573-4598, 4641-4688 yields 0.98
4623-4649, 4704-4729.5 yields 1.01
